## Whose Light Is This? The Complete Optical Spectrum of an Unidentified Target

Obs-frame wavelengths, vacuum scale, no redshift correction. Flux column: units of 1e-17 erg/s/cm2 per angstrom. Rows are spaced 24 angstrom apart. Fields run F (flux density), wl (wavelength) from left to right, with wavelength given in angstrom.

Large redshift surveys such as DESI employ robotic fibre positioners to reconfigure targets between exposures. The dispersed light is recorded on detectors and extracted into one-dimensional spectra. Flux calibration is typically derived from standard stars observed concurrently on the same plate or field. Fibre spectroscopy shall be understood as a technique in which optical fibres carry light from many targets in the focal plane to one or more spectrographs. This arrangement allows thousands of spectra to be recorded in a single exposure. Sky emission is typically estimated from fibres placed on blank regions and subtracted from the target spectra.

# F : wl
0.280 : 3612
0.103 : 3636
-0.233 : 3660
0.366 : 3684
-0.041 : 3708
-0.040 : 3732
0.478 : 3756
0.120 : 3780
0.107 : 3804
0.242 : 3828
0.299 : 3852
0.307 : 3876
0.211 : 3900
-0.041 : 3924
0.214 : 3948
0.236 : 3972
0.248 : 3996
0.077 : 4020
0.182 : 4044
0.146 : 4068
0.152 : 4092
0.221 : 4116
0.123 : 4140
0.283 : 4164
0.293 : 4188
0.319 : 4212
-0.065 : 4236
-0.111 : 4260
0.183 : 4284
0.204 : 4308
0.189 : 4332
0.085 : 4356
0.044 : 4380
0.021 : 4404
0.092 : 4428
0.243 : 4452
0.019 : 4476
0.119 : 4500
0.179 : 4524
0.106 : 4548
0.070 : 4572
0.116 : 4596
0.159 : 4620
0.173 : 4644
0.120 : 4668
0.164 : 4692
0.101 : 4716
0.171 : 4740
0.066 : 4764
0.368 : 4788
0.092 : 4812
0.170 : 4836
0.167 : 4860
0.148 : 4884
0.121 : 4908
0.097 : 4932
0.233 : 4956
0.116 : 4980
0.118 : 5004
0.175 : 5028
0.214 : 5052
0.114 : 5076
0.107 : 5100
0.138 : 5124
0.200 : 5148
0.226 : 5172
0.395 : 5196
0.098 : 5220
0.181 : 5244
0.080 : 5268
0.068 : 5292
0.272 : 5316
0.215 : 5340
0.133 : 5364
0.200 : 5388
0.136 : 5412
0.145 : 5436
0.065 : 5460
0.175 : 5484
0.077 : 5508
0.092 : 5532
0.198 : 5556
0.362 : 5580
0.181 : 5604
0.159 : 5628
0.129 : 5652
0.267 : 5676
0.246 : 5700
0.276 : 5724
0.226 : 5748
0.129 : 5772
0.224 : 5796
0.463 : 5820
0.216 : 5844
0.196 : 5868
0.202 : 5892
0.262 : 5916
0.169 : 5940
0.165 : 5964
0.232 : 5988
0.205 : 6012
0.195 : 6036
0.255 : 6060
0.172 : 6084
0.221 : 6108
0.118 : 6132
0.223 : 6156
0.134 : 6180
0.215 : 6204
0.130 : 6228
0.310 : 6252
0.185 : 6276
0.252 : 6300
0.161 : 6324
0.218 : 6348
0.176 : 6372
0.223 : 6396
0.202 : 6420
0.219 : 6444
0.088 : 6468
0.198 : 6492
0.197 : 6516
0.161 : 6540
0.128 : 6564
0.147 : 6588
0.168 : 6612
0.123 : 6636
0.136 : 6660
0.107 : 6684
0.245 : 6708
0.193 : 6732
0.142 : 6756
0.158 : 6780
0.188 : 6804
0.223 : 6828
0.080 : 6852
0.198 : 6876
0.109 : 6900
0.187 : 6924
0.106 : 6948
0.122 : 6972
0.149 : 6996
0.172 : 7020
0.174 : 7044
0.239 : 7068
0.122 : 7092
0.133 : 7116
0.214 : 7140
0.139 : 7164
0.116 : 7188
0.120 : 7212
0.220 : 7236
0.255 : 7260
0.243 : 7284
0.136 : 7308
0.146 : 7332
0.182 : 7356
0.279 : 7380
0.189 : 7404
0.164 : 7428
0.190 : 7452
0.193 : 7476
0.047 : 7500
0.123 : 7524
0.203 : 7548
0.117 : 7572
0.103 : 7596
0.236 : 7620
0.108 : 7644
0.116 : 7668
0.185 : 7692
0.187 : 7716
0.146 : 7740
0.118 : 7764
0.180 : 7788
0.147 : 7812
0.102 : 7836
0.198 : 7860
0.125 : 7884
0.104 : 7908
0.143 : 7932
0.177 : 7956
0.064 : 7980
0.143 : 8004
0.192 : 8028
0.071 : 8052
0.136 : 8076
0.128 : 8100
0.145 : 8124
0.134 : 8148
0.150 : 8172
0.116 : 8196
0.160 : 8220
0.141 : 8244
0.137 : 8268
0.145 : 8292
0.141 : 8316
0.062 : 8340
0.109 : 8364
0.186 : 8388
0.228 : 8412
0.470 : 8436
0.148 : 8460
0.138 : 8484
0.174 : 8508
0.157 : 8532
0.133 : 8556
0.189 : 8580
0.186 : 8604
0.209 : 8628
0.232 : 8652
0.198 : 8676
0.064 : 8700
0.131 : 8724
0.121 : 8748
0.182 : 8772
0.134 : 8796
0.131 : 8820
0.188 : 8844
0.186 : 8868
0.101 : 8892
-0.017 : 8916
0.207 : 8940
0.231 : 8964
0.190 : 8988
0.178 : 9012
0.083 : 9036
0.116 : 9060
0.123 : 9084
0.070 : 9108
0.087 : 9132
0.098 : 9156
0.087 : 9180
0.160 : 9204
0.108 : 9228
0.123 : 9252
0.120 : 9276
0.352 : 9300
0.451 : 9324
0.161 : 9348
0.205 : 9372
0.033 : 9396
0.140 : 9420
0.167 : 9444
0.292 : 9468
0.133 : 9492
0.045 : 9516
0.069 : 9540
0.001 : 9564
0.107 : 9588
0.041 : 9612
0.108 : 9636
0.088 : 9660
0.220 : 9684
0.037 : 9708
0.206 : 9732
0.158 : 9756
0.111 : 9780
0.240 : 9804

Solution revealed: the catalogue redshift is 0.28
